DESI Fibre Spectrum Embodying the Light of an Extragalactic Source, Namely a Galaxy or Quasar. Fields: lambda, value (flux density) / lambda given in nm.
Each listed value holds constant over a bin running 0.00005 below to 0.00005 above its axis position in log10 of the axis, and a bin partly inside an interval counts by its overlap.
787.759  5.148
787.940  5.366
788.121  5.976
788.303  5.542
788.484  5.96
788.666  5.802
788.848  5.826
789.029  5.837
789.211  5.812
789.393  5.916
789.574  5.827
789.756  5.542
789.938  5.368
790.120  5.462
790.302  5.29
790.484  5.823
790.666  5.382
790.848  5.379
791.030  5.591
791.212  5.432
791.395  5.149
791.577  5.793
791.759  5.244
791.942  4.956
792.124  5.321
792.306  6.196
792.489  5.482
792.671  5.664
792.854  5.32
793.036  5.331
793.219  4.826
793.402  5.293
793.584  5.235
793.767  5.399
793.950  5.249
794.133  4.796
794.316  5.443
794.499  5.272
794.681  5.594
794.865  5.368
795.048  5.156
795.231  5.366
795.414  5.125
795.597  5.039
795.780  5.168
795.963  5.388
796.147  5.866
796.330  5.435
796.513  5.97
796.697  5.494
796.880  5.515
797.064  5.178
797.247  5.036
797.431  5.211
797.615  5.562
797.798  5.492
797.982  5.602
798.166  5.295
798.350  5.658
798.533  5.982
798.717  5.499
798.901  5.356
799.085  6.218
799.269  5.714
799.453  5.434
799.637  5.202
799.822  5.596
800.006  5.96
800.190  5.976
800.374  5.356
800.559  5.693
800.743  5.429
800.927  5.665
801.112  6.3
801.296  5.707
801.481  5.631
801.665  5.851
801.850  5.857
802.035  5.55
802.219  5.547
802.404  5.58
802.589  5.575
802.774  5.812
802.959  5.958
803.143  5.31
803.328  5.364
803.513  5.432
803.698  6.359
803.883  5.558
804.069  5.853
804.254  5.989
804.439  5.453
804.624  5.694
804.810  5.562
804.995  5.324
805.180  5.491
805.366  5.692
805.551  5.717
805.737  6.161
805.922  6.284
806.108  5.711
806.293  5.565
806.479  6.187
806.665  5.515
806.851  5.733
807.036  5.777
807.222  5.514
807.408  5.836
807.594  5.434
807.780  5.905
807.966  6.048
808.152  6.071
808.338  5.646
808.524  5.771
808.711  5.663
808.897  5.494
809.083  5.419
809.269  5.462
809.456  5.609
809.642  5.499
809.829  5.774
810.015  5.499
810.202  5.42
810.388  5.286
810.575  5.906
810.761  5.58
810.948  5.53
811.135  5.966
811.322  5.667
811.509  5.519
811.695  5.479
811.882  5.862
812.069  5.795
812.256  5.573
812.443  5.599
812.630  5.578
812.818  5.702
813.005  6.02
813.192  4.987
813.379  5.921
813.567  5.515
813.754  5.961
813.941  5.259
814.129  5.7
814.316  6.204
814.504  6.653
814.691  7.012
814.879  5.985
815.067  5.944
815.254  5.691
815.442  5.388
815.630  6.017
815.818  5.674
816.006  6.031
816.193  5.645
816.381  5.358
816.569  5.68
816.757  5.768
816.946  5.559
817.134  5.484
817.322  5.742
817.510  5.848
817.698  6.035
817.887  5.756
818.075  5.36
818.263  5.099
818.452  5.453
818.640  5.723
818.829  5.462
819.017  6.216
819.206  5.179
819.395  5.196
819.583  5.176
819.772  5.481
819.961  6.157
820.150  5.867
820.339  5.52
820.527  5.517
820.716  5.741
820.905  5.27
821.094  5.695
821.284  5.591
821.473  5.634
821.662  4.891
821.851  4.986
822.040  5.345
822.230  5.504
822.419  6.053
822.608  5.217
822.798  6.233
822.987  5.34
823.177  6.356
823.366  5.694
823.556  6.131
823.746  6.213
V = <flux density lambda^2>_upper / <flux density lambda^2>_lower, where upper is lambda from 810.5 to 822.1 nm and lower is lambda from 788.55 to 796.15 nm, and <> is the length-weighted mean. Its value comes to 1.1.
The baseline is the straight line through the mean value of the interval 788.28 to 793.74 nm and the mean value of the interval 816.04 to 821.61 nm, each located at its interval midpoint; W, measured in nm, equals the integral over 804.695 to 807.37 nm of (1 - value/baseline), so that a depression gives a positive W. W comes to -0.08 nm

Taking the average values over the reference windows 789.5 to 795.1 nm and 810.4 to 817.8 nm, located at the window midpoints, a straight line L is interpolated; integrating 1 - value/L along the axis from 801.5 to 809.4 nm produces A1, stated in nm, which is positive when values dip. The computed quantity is -0.131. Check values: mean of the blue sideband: 5.39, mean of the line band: 5.71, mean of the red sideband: 5.76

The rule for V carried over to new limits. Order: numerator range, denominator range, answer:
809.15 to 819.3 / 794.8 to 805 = 1.06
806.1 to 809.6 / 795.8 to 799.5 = 1.06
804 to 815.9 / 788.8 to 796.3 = 1.10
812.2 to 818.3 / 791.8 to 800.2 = 1.11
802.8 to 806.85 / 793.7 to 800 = 1.07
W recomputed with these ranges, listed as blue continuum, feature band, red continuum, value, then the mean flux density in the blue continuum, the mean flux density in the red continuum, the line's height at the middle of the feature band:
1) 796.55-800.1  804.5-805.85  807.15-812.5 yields -0.02 nm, 5.53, 5.65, 5.6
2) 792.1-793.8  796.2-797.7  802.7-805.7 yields 0.02 nm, 5.41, 5.67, 5.5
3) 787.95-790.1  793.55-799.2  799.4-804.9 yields 0.28 nm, 5.74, 5.68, 5.7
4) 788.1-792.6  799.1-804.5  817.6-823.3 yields -0.10 nm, 5.59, 5.57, 5.58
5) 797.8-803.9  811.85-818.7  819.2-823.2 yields -0.21 nm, 5.67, 5.54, 5.57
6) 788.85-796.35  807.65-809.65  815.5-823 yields -0.06 nm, 5.42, 5.59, 5.52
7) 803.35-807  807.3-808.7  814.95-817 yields -0.02 nm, 5.74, 5.71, 5.74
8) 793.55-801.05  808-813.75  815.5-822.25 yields -0.11 nm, 5.47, 5.57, 5.53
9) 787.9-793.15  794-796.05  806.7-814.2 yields 0.13 nm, 5.57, 5.65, 5.59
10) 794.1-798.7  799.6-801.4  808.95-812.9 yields -0.08 nm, 5.41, 5.6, 5.47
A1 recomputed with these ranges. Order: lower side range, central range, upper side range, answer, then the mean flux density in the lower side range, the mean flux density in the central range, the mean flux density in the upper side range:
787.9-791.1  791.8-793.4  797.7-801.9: 0.08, 5.66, 5.38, 5.67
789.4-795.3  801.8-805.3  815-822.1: -0.11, 5.4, 5.64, 5.58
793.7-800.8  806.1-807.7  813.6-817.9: -0.01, 5.46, 5.7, 5.84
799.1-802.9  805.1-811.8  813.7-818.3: 0.06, 5.68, 5.69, 5.8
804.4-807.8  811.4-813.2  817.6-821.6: 0.00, 5.71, 5.64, 5.57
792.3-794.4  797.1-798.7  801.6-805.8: 0.00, 5.32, 5.47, 5.68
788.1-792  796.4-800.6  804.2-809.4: 0.06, 5.58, 5.56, 5.72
